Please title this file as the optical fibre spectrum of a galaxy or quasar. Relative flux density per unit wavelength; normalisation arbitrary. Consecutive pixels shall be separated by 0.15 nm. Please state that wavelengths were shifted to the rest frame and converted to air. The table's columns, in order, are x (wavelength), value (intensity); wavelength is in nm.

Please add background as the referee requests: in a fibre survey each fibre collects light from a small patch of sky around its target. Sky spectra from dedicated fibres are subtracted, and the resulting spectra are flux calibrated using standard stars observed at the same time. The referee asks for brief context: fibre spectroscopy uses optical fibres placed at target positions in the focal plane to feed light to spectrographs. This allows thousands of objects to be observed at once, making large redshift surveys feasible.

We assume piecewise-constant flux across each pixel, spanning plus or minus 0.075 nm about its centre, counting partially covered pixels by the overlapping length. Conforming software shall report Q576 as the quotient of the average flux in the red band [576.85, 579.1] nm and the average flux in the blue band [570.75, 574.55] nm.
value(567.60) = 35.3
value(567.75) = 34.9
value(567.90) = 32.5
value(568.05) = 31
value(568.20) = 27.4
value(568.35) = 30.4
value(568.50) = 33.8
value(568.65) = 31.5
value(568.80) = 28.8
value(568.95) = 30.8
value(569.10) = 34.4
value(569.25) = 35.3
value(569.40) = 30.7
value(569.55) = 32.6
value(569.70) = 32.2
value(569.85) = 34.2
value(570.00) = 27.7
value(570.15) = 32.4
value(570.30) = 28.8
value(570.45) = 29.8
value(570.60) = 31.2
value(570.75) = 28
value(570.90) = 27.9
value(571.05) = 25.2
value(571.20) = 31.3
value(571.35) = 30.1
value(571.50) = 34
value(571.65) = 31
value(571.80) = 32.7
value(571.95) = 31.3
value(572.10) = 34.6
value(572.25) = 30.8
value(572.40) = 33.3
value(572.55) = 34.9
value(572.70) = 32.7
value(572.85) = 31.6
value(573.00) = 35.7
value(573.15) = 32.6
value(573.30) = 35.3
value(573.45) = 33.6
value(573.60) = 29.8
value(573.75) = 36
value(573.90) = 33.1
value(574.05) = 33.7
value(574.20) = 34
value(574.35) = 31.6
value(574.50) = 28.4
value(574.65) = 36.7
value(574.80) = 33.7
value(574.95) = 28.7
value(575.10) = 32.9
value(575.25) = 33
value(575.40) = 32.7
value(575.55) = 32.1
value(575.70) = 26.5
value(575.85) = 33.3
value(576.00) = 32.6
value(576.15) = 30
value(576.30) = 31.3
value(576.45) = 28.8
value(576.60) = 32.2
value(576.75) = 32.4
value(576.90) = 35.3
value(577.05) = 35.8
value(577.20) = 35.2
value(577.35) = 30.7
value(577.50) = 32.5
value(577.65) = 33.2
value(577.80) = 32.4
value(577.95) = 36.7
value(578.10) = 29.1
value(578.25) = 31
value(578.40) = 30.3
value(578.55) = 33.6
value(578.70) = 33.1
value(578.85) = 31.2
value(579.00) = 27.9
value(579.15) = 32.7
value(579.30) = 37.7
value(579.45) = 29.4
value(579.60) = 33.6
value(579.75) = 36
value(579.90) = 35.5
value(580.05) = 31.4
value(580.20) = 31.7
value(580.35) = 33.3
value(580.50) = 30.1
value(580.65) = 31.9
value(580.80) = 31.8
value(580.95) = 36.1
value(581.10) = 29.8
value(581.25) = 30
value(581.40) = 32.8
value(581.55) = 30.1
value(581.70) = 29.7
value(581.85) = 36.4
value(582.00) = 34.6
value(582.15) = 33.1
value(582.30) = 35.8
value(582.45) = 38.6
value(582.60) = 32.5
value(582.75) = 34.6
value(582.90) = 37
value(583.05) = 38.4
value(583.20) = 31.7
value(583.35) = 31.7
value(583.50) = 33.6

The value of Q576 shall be 1.01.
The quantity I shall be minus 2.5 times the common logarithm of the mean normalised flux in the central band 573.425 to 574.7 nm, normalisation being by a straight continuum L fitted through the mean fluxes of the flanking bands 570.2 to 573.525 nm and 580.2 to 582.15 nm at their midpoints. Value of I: -0.04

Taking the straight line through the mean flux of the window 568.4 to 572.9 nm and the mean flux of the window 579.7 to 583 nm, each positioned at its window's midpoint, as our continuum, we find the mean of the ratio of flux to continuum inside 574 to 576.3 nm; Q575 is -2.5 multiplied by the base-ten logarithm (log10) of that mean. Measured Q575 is 0.01 mag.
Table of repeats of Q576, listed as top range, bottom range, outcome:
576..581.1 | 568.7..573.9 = 1.02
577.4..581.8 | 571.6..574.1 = 0.97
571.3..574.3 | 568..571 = 1.07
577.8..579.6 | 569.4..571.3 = 1.07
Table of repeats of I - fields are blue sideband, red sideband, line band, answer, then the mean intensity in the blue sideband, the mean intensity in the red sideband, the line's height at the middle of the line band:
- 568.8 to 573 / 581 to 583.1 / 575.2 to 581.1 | 0.02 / 31.5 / 33.8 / 33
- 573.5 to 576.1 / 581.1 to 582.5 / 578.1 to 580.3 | 0.01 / 32.3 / 33.2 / 32.8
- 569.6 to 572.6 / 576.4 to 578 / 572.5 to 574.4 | -0.05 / 31.1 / 33.2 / 31.9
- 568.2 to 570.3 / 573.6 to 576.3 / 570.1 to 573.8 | 0.01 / 31.6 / 32.2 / 31.9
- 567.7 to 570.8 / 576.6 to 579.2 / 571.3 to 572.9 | -0.03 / 31.4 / 32.5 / 31.7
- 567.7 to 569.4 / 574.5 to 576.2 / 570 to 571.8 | 0.06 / 31.8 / 31.9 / 31.8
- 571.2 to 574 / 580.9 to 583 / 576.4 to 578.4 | 0.02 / 32.9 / 33.7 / 33.3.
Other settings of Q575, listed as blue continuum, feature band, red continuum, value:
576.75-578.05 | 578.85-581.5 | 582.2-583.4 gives 0.07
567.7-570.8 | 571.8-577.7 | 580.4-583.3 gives -0.01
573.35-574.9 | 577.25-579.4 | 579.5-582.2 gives 0.02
